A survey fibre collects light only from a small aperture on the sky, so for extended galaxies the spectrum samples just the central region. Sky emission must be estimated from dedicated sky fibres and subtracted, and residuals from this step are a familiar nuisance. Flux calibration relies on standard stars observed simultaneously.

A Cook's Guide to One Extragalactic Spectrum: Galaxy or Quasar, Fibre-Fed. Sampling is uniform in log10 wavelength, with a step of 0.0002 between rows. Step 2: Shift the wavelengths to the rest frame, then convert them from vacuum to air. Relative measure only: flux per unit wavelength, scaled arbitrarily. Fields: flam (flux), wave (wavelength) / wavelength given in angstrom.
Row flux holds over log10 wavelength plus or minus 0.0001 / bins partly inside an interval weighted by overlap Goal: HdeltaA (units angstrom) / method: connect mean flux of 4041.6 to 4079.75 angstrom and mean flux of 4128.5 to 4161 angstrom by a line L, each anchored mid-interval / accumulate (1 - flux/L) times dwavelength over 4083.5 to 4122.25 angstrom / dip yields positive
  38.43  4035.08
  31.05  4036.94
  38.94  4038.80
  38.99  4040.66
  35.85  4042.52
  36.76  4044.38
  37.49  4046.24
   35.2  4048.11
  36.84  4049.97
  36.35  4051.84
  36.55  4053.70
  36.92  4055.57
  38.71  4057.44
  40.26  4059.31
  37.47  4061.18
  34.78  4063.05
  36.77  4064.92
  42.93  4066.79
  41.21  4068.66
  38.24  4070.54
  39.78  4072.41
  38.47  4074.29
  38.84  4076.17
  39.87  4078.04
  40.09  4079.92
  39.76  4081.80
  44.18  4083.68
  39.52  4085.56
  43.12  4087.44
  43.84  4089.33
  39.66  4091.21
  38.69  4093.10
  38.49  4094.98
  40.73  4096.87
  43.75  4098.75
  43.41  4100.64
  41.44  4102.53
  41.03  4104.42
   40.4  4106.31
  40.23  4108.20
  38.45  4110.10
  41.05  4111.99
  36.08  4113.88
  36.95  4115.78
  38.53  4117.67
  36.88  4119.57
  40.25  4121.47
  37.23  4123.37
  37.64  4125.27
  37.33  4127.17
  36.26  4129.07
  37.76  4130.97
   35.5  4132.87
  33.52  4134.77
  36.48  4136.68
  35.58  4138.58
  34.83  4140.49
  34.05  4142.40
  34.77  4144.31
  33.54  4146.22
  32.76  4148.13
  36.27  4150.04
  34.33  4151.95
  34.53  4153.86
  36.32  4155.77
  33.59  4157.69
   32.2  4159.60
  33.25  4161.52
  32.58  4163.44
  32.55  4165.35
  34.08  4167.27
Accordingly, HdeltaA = -4.1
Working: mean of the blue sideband 38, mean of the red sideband 34.8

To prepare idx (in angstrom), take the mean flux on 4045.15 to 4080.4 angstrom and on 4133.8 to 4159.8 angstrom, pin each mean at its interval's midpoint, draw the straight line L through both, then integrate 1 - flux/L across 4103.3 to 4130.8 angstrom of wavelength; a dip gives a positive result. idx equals -2.0 angstrom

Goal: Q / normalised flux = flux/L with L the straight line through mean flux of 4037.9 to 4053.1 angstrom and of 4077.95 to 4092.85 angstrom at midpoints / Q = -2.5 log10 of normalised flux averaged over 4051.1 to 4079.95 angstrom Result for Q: 0.02 mag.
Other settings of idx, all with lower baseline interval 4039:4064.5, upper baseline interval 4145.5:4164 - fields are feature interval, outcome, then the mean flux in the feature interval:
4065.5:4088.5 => -2.6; 40.5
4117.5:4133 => -1.2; 37.5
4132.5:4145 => -0.2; 34.9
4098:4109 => -1.9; 41.7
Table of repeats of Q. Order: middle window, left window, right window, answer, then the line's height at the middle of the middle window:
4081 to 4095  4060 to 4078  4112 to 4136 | -0.078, 38.2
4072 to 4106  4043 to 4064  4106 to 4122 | -0.079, 38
